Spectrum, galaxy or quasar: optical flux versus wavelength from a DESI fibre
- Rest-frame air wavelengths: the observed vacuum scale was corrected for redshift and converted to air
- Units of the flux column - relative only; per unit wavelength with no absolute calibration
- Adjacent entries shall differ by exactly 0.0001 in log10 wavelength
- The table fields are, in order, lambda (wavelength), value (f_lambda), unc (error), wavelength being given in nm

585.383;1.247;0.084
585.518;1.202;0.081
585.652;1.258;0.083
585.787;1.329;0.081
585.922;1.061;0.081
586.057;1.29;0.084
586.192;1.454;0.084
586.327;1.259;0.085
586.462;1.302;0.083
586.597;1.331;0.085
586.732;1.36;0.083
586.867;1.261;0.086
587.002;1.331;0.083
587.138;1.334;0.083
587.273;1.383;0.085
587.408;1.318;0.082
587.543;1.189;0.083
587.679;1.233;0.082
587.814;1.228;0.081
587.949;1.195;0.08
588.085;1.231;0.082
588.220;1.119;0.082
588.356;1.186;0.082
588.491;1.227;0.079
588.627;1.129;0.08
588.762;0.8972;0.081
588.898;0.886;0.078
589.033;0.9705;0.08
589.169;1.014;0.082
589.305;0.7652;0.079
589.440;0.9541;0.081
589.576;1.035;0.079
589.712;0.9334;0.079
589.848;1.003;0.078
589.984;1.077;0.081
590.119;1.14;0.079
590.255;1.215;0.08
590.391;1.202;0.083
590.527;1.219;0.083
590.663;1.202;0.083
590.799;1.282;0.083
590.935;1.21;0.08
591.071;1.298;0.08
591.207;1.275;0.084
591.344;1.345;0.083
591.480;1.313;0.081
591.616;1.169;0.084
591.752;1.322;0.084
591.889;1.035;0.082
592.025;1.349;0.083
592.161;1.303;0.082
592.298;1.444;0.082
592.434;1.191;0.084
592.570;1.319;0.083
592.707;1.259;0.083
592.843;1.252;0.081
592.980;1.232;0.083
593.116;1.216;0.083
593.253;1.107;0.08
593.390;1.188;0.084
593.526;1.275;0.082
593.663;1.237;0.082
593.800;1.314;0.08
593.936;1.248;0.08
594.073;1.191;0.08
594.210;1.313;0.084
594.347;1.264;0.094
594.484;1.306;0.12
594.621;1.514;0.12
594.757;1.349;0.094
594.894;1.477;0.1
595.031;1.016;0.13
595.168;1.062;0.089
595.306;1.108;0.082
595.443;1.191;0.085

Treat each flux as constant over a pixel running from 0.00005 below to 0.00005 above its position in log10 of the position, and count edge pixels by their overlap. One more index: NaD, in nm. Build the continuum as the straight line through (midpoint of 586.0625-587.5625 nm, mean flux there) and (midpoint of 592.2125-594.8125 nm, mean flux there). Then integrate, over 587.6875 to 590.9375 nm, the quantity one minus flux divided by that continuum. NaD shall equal 0.52 nm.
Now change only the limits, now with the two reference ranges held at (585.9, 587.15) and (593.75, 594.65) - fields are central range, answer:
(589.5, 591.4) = 0.188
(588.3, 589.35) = 0.234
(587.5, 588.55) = 0.082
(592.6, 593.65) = 0.061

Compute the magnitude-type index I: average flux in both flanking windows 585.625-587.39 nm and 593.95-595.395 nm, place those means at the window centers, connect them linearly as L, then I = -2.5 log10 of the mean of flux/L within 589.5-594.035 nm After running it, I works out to 0.05 mag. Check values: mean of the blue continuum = 1.31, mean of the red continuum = 1.26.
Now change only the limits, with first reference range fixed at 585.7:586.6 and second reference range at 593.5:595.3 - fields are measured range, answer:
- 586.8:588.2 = 0.01 mag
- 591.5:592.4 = 0.00 mag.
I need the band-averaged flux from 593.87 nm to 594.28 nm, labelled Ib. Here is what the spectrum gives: 1.25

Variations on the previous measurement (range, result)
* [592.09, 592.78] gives 1.3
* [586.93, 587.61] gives 1.31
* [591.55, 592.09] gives 1.22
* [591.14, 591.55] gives 1.31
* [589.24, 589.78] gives 0.923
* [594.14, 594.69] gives 1.35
